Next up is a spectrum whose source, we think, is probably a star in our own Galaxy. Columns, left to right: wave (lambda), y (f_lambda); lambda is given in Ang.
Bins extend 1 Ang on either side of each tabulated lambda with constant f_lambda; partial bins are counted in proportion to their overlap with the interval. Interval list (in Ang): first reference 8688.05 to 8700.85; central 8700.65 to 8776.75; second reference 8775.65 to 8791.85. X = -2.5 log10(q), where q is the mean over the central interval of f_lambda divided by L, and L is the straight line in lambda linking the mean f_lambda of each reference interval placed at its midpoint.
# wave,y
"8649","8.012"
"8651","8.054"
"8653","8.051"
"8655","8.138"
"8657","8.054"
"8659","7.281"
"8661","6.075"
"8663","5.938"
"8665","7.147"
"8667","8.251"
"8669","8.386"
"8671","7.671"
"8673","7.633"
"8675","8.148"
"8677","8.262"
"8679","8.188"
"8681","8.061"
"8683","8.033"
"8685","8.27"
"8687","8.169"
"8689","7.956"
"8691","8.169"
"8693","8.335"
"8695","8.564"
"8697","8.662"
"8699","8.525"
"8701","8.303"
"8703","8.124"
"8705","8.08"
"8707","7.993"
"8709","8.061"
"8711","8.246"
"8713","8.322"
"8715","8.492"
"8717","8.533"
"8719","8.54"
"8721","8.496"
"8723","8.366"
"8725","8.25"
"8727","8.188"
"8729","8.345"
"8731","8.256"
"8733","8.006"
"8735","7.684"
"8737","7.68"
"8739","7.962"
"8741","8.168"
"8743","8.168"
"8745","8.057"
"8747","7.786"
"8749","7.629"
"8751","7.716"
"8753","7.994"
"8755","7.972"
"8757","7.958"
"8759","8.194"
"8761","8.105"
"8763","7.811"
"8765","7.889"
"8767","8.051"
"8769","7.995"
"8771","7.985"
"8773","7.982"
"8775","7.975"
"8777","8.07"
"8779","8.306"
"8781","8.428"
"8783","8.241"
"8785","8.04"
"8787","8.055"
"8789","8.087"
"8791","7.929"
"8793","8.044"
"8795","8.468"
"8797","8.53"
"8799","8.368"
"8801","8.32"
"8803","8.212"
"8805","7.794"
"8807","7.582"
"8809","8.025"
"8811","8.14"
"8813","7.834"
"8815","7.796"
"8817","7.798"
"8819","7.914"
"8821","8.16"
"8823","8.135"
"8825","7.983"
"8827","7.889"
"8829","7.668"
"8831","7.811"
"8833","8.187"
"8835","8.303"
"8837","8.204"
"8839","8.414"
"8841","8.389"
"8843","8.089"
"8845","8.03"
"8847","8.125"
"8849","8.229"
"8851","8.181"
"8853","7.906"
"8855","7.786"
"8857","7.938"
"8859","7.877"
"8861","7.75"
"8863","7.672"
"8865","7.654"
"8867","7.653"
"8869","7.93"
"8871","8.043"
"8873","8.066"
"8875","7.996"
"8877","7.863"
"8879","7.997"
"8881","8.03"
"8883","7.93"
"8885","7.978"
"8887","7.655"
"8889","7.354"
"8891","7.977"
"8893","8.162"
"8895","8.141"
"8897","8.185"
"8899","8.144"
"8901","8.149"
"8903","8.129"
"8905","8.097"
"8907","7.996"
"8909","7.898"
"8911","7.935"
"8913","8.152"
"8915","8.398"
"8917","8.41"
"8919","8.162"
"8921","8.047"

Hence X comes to 0.02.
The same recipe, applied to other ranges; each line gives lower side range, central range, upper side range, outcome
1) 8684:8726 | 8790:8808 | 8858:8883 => -0.01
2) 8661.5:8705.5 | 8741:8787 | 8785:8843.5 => 0.00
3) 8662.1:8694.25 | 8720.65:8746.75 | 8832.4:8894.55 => -0.02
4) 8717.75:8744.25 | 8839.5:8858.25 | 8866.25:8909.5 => -0.01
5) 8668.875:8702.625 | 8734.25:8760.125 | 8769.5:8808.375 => 0.03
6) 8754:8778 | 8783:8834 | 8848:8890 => -0.01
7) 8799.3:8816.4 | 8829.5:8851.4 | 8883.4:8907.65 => -0.02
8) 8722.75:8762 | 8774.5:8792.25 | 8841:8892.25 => -0.02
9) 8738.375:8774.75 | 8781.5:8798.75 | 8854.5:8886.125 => -0.03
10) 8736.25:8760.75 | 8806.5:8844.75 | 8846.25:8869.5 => -0.02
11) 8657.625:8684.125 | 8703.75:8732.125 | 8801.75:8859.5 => -0.07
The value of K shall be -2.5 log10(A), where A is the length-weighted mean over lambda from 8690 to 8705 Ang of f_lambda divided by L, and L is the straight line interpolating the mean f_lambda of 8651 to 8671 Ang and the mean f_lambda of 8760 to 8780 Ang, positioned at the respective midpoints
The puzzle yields -0.092 mag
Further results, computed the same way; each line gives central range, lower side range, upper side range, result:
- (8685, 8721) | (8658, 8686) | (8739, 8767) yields -0.07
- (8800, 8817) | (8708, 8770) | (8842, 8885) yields 0.01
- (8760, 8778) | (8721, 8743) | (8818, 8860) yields 0.01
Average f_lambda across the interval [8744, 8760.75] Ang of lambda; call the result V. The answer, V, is 7.92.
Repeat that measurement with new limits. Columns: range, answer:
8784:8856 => 8.07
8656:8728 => 8.05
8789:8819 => 8.06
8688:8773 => 8.13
